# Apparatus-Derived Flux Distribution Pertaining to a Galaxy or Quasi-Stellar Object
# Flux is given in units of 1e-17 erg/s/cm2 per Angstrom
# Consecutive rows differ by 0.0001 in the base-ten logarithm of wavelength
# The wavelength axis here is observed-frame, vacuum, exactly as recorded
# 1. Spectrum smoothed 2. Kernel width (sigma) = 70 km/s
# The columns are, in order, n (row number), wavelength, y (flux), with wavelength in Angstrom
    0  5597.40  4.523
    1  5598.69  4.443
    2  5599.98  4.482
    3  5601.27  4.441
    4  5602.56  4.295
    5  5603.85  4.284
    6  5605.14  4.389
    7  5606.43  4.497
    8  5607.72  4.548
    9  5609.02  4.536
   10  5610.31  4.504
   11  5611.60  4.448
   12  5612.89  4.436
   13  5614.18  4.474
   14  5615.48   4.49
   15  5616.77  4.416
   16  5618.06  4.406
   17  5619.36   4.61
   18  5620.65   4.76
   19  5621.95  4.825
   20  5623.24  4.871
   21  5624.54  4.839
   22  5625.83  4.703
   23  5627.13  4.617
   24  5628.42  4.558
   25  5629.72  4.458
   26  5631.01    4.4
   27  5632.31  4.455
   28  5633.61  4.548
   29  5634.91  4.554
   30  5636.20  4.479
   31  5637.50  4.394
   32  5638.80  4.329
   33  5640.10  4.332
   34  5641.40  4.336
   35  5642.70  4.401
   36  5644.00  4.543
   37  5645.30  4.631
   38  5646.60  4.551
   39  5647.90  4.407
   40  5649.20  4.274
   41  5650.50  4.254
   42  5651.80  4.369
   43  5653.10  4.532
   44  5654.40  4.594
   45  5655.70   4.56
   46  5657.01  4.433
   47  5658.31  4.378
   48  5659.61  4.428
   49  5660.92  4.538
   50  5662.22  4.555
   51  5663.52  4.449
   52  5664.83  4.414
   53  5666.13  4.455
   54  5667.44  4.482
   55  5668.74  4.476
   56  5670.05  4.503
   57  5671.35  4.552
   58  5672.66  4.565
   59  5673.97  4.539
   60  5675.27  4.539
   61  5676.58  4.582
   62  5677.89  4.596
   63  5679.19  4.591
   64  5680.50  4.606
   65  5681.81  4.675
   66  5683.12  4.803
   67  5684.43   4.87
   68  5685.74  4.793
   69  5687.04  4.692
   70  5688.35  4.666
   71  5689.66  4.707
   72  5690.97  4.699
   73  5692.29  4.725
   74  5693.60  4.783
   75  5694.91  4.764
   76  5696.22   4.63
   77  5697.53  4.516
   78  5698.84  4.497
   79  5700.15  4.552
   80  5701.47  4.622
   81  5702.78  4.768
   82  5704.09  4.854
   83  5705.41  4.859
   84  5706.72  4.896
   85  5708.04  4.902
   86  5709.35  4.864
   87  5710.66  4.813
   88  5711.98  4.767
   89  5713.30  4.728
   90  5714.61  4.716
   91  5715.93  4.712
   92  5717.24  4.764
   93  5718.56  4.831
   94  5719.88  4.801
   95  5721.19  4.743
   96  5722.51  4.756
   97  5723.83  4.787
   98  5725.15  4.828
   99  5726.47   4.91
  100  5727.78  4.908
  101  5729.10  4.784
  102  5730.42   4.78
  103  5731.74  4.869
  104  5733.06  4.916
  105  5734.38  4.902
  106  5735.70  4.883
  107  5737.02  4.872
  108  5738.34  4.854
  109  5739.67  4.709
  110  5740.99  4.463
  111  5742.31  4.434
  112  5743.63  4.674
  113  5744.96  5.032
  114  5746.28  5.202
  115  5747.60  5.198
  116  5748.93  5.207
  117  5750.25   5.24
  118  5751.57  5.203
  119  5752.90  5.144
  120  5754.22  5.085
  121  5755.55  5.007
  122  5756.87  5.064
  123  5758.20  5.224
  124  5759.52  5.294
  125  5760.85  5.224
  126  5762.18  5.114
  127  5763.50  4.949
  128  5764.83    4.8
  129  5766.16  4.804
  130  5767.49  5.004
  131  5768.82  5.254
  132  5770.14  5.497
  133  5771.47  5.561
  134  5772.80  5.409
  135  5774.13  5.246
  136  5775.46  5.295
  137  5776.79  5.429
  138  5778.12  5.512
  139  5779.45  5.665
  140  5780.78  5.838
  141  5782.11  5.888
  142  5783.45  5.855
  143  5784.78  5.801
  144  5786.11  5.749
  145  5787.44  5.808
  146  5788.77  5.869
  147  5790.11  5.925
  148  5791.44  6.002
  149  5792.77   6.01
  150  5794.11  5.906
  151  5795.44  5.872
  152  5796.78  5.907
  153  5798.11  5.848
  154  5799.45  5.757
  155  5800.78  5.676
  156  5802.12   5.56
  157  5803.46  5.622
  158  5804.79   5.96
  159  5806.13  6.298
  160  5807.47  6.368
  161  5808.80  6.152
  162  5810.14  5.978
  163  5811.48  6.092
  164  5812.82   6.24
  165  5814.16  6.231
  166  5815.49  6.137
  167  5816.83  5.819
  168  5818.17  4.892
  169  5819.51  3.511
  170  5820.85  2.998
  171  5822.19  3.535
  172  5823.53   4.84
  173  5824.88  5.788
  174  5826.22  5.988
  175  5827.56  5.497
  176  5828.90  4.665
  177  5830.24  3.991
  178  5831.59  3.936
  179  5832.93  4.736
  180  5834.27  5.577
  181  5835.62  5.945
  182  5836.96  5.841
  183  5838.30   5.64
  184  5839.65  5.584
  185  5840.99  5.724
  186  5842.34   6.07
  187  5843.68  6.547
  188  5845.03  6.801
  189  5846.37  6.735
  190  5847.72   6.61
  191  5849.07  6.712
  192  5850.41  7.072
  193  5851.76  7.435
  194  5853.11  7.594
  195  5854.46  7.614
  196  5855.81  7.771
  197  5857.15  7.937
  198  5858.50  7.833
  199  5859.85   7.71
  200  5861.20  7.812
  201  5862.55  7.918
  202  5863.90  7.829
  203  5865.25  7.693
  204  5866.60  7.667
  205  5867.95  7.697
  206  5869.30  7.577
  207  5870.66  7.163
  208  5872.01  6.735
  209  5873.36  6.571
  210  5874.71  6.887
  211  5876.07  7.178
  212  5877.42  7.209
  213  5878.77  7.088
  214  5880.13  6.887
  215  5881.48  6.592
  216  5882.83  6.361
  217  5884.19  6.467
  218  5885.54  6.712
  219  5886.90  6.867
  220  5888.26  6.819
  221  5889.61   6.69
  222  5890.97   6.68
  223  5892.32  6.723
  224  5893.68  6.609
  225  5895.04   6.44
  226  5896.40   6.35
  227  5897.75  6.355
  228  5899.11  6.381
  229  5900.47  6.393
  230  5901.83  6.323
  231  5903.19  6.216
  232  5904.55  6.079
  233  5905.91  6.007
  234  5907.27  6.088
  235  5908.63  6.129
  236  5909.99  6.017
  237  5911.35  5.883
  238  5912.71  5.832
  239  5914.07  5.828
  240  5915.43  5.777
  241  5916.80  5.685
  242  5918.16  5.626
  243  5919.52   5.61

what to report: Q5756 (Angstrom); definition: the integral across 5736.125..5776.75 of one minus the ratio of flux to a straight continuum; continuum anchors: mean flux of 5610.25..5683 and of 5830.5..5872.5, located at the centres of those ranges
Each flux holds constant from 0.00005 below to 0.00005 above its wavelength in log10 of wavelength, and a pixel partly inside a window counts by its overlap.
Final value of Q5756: 4.7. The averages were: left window 4.51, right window 6.8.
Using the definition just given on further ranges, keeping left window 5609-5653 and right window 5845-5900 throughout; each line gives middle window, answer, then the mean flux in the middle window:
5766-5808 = 3.1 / 5.7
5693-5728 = 3.9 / 4.76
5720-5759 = 5.1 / 4.92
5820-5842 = 5.3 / 5.02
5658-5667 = 0.7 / 4.46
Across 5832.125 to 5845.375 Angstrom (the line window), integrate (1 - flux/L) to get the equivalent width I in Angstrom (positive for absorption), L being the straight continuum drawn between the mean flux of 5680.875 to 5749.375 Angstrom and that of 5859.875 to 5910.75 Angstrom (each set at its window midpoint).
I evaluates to 0.9 Angstrom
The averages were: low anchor 4.79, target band 5.8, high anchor 6.8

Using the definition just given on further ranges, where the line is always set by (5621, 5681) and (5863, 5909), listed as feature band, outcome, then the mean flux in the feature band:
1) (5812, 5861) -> 2.72 Angstrom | 5.95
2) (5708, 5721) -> 0.85 Angstrom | 4.79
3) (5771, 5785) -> 0.35 Angstrom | 5.58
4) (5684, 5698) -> 0.51 Angstrom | 4.71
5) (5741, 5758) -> 1.34 Angstrom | 5.02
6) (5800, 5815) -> -0.02 Angstrom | 6.02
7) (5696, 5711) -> 0.84 Angstrom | 4.73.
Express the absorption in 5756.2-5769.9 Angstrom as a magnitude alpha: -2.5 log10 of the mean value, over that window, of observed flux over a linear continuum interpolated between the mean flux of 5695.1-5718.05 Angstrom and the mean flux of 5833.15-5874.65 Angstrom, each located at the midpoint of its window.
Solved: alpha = 0.10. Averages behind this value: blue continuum 4.73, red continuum 6.96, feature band 5.09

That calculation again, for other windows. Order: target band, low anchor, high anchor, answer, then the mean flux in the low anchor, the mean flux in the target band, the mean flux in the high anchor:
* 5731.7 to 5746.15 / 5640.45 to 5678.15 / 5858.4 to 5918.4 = 0.10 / 4.48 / 4.79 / 6.69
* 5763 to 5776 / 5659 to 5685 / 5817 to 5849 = -0.03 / 4.56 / 5.18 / 5.32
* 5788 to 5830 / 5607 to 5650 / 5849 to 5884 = 0.19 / 4.52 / 5.56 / 7.33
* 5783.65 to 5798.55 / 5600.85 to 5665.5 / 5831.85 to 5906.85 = 0.02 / 4.49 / 5.88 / 6.75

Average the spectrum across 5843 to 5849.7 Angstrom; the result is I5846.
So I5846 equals 6.68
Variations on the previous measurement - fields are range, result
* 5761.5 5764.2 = 5.03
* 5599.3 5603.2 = 4.41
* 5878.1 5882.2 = 6.85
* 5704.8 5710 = 4.88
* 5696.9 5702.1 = 4.54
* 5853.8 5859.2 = 7.8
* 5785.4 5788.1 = 5.79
